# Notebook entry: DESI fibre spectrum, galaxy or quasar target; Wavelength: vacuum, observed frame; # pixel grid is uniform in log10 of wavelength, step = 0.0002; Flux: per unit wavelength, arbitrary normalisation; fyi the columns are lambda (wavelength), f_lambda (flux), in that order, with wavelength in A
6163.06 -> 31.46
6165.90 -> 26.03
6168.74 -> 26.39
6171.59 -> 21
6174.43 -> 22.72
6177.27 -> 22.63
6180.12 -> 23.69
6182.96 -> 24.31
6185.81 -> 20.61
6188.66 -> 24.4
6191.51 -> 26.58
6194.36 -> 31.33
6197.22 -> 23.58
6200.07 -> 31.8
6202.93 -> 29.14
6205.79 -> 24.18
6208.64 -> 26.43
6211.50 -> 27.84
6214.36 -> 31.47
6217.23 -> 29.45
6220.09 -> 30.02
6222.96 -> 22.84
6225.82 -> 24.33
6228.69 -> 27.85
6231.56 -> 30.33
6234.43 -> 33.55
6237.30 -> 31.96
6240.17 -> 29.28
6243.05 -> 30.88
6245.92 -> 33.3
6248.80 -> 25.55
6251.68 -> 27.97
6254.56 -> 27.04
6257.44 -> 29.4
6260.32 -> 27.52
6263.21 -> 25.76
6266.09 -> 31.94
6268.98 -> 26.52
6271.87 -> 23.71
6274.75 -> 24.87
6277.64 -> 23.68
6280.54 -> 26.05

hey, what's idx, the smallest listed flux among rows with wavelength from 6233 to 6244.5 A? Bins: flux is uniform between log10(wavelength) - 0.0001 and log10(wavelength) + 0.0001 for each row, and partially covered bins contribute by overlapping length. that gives 29.28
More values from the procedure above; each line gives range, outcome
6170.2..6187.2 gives 20.61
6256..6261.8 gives 27.52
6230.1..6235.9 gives 30.33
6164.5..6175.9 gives 21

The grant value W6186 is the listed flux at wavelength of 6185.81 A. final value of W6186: 20.61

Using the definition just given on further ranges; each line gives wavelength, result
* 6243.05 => 30.88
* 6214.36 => 31.47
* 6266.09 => 31.94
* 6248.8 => 25.55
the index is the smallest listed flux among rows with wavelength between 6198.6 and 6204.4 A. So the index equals 29.14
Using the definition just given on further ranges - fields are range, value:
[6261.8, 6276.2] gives 23.71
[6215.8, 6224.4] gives 22.84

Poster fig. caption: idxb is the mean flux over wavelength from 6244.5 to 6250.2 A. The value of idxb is 29.4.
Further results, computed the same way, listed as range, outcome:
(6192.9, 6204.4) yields 28.9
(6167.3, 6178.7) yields 23.2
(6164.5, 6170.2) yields 26.1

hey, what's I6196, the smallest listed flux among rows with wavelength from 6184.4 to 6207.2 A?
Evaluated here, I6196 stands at 20.61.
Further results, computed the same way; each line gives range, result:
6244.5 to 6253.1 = 25.55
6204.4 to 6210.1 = 24.18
